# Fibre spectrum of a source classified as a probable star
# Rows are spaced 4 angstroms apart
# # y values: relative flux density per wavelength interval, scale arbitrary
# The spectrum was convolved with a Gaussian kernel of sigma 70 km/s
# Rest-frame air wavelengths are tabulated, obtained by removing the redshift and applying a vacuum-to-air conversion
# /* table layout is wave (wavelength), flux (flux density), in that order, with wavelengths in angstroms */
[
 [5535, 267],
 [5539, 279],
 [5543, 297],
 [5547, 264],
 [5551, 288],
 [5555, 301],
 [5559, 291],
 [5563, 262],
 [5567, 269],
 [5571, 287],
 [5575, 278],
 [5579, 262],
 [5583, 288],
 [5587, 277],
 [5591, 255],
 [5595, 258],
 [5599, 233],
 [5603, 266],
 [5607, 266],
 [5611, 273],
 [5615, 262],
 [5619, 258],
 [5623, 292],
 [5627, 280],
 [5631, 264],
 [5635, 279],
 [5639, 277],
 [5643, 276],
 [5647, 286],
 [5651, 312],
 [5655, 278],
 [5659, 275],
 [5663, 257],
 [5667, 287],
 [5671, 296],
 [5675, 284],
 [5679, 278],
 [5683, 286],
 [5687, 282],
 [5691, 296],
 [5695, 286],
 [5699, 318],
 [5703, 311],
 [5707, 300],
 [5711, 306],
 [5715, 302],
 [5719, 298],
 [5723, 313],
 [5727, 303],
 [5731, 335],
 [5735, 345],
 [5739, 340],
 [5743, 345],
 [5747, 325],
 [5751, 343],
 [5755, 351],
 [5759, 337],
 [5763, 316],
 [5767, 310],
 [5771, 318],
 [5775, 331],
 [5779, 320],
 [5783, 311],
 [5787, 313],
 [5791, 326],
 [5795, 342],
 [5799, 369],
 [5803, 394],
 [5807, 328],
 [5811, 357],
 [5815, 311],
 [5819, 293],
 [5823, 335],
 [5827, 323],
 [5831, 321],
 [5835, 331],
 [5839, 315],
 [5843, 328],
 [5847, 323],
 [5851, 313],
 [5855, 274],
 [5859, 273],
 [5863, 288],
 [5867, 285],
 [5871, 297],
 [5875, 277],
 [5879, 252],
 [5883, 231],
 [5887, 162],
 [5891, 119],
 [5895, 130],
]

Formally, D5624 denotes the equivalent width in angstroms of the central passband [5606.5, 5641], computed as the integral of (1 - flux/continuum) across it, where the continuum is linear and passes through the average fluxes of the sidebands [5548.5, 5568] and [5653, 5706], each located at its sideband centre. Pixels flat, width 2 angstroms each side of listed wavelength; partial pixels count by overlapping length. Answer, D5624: 1.5 angstroms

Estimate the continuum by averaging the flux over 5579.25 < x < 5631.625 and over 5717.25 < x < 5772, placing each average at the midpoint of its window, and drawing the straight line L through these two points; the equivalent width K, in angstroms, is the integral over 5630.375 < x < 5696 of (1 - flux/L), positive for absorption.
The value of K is 2.1 angstroms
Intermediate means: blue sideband 267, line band 283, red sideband 327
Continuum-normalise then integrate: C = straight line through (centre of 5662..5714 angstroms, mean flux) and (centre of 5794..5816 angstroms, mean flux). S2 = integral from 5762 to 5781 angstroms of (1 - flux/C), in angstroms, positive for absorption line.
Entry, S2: 0.9 angstroms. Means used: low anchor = 292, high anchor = 352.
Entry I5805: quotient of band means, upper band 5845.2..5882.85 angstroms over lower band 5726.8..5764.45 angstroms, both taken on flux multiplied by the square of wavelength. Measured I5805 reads 0.9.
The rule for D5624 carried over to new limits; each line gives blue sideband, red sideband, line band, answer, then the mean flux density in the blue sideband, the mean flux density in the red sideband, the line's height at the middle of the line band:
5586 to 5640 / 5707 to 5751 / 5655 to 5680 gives 1.1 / 267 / 321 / 292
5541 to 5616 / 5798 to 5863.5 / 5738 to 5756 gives -2.0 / 273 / 322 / 306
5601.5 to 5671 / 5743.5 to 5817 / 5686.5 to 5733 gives 0.1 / 276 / 334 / 306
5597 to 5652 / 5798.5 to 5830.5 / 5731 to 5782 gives -2.4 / 272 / 336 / 317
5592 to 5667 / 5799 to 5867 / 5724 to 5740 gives -1.8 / 272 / 320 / 296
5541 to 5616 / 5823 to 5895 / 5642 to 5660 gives -0.9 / 273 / 275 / 273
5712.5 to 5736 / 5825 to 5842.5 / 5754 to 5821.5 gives -2.4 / 315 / 323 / 319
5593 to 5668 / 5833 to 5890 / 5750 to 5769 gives -3.8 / 272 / 279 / 276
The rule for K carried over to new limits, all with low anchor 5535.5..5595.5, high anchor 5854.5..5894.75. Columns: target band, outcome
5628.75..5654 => -1.33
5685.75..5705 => -2.78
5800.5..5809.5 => -4.10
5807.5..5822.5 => -4.59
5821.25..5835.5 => -4.74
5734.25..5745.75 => -3.86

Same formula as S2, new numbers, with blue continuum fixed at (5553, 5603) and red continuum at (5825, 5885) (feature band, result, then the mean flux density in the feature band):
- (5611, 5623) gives 0.32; 268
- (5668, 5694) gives -0.61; 287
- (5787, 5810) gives -4.60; 349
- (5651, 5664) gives 0.04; 277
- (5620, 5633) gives -0.07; 277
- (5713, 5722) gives -0.57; 301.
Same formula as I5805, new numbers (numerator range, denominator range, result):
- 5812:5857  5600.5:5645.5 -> 1.25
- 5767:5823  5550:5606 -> 1.31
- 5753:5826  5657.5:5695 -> 1.22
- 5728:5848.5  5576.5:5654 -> 1.29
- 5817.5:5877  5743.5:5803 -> 0.94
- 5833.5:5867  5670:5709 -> 1.09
